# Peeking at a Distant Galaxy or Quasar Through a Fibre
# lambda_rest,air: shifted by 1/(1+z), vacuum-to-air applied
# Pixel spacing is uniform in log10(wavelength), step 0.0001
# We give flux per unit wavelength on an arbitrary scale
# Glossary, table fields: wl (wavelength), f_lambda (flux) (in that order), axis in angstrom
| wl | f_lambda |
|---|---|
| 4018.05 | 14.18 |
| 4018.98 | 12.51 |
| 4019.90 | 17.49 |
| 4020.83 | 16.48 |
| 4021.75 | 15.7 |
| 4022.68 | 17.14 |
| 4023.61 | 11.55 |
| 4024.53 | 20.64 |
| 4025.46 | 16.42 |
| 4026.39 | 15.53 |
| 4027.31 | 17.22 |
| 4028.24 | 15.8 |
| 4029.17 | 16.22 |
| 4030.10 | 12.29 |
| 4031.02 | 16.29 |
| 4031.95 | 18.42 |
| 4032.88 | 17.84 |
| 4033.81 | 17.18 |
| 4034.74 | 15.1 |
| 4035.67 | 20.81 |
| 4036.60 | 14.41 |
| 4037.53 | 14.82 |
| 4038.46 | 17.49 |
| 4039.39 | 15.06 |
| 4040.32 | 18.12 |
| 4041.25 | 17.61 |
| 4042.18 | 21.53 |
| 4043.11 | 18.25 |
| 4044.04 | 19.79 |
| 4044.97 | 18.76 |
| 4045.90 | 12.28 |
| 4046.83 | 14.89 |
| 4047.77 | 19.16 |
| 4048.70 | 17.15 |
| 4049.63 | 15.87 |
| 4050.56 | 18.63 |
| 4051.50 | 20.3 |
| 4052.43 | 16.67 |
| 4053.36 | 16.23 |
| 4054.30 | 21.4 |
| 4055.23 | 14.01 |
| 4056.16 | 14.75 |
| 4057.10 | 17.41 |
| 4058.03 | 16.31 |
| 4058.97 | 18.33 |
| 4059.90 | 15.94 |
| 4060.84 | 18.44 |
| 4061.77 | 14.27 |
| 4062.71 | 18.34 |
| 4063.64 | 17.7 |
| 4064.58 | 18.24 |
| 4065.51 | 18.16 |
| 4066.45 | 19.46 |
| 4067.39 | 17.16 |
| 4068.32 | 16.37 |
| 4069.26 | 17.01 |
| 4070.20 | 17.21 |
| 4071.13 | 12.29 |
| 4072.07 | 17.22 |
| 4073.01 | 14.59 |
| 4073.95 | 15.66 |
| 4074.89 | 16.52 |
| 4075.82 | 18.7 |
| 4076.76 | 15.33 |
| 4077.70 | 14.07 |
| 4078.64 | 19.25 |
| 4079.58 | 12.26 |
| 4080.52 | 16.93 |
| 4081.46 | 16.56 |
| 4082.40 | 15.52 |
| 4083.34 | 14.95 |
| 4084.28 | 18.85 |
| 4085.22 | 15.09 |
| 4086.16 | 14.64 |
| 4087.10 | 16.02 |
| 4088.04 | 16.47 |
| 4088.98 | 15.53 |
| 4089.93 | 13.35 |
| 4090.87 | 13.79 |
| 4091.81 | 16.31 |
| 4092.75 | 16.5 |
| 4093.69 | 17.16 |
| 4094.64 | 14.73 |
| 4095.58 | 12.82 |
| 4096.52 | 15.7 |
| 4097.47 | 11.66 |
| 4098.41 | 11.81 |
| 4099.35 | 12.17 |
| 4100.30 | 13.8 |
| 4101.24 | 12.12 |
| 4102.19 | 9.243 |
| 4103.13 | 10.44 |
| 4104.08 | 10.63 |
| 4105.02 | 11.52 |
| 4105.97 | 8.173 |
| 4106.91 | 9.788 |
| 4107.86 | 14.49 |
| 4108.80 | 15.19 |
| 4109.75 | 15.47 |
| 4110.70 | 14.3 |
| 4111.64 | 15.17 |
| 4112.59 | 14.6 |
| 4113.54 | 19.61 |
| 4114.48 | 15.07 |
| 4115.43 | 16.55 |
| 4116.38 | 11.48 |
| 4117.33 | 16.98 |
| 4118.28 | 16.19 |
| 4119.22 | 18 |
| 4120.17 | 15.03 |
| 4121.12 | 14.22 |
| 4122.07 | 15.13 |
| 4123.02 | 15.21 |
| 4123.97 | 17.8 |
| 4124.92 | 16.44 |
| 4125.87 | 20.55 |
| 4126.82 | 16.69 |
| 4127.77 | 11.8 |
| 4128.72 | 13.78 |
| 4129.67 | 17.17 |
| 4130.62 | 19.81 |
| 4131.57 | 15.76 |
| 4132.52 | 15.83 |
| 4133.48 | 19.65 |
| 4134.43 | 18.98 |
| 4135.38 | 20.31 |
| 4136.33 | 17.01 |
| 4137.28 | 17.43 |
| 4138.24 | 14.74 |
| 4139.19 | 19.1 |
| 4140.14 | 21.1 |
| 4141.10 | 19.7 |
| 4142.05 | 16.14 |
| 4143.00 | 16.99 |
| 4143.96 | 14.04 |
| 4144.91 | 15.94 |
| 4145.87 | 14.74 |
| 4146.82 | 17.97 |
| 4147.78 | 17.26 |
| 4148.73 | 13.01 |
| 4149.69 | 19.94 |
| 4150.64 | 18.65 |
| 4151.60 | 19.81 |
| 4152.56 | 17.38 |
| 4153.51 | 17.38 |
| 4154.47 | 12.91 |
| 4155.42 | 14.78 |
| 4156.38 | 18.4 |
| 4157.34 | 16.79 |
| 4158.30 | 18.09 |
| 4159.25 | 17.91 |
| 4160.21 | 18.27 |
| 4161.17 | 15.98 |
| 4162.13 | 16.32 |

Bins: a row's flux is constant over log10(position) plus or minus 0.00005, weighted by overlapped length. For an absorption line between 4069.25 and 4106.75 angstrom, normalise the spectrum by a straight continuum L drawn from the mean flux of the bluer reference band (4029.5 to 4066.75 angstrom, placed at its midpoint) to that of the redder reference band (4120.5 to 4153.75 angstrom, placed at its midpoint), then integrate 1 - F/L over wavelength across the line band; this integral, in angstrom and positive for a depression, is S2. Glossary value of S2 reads 5.8 angstrom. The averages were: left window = 17.2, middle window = 14.5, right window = 17.1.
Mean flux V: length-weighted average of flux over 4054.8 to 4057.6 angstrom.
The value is 15.4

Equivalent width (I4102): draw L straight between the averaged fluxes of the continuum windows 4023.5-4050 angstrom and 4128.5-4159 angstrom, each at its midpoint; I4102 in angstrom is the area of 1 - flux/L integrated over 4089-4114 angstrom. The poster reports 5.2 angstrom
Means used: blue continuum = 16.9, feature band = 13.5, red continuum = 17.2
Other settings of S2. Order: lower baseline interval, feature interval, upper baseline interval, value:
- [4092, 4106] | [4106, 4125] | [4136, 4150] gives -1.04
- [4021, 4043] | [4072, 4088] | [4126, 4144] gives 0.92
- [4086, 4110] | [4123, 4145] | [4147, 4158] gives -2.05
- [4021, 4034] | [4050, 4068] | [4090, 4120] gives -2.48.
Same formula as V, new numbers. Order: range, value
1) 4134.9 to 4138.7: 17.4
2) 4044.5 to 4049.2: 16.5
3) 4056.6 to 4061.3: 17.2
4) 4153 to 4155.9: 15.1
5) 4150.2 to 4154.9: 17.2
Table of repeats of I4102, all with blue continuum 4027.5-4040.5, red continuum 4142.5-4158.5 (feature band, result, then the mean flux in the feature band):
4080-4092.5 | 0.6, 15.7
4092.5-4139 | 4.4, 15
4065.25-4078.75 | 0.0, 16.5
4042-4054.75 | -1.1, 17.8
